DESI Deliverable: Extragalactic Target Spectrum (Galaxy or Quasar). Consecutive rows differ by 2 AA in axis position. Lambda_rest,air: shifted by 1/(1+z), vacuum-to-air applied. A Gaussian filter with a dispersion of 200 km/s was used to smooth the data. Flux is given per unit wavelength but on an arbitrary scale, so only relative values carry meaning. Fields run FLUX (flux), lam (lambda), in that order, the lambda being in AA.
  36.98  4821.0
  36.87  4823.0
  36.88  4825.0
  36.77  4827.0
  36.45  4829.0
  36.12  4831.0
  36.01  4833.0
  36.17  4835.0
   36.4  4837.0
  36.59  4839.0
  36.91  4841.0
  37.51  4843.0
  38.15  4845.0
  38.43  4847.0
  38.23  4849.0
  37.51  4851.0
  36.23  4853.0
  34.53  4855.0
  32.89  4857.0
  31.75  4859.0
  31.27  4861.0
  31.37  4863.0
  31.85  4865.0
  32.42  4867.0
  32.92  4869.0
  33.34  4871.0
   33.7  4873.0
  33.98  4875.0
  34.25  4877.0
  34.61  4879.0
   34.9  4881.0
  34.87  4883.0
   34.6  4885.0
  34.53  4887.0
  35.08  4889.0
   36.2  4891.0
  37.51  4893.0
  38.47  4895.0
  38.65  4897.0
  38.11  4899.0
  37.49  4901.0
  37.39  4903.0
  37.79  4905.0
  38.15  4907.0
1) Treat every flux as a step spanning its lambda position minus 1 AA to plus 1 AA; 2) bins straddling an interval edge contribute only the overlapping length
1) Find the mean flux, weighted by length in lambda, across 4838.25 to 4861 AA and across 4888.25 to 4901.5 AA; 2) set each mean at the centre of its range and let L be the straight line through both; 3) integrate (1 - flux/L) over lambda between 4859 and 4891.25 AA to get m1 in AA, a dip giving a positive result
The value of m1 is 2.79 AA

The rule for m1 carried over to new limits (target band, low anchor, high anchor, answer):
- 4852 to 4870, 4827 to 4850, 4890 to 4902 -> 2.2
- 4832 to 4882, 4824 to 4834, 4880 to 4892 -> 1.2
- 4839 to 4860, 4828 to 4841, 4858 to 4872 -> -1.2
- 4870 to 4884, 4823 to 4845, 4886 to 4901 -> 1.0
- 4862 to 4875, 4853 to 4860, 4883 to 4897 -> 0.7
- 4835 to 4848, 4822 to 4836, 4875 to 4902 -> -0.3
